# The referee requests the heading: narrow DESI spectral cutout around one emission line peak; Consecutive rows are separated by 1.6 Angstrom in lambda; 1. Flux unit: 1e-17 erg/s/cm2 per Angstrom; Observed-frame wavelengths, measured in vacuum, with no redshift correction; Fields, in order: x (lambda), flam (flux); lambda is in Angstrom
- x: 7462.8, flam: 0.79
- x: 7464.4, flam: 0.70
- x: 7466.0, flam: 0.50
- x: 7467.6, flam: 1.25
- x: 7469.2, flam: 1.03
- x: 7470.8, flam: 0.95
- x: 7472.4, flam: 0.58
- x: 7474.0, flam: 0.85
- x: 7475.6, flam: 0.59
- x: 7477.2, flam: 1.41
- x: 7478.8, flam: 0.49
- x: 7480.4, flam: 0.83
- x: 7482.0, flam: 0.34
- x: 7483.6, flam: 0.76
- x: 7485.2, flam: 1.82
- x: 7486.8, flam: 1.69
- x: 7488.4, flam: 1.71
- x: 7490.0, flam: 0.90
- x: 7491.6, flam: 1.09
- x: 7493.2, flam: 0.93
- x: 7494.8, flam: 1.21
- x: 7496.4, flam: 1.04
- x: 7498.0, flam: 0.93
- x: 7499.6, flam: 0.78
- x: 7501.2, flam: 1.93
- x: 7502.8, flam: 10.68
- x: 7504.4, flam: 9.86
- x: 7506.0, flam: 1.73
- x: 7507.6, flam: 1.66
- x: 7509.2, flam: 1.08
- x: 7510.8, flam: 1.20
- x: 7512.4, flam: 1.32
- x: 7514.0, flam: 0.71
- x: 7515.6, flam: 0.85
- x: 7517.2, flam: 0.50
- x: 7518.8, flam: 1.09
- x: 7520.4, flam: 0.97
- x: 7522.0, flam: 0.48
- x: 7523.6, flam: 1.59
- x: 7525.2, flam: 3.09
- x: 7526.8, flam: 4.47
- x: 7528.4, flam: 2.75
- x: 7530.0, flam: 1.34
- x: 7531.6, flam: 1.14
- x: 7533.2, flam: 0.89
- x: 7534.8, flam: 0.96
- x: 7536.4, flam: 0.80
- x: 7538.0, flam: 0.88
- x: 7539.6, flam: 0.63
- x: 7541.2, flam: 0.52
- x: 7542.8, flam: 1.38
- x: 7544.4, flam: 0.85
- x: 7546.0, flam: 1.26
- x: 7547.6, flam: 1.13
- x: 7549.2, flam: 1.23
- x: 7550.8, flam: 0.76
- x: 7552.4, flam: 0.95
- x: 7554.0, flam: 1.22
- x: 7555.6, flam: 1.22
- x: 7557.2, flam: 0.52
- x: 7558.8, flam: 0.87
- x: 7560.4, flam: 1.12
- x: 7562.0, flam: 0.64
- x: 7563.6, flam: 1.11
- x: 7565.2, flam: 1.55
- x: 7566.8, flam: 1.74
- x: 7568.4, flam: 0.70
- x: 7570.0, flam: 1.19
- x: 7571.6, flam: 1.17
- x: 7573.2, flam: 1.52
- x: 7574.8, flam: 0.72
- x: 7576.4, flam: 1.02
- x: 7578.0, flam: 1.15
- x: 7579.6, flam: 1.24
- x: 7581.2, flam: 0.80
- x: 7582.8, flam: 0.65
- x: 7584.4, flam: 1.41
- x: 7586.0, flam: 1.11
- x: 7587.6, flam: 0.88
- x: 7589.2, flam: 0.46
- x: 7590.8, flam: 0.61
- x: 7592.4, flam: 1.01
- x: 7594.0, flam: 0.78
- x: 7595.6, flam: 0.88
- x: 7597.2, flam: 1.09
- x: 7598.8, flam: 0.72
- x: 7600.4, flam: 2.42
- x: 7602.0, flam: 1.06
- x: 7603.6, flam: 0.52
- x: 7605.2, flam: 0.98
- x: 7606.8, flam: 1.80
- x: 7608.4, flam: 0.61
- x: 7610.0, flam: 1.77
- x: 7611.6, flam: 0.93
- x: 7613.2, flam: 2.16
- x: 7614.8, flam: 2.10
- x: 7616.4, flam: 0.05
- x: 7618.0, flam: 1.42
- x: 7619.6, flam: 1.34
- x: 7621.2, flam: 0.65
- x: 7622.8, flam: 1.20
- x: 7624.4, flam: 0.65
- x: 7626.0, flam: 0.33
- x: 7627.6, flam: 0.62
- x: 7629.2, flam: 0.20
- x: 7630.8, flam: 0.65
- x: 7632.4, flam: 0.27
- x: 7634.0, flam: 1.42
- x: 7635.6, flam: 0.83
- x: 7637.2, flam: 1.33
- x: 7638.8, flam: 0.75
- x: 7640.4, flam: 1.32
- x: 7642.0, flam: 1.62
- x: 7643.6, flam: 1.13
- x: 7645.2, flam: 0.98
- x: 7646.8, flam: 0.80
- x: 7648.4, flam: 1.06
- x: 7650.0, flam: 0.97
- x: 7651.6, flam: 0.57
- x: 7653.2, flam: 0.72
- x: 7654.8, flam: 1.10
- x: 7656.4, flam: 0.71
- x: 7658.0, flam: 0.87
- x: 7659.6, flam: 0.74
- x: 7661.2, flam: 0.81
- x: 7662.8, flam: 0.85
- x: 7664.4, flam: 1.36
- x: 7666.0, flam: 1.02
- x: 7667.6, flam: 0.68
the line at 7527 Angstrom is [N II]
